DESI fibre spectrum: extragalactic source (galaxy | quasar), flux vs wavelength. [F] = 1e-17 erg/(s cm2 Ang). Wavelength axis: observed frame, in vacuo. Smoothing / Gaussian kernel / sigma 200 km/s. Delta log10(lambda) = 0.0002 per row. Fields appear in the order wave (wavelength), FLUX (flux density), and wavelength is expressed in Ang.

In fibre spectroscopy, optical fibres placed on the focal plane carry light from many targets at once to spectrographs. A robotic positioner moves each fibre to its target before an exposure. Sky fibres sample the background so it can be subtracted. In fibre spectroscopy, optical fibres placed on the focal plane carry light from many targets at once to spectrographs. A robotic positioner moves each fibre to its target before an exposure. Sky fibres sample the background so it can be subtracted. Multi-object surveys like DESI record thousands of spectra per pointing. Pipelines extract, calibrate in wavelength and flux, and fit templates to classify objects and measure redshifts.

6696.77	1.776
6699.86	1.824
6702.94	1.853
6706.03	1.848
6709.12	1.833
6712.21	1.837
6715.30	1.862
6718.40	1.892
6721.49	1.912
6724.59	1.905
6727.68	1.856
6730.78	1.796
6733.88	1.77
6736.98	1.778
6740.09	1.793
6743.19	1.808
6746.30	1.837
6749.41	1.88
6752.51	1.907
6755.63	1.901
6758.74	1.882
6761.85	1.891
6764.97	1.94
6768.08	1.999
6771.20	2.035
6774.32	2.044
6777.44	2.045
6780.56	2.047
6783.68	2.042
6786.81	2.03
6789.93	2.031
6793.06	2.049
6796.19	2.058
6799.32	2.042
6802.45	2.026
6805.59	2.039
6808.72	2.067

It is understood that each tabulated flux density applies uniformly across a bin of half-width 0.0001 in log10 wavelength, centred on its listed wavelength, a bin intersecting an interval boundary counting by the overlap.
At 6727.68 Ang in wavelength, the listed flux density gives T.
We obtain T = 1.856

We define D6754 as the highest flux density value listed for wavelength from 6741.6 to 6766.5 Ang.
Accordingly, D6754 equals 1.94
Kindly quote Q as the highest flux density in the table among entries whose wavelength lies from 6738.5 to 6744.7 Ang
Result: 1.808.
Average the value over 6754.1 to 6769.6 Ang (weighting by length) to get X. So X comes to 1.92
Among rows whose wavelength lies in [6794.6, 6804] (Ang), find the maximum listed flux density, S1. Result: 2.058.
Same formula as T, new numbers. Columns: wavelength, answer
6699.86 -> 1.824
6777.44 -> 2.045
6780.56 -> 2.047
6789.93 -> 2.031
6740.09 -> 1.793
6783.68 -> 2.042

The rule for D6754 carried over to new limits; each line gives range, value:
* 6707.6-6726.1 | 1.912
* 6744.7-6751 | 1.88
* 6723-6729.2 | 1.905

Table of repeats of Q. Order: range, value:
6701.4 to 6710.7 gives 1.853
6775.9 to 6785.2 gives 2.047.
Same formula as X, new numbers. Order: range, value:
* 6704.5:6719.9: 1.85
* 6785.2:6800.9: 2.04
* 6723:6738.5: 1.82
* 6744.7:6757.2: 1.88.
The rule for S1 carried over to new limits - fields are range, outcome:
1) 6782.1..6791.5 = 2.042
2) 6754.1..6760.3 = 1.901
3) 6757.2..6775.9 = 2.044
